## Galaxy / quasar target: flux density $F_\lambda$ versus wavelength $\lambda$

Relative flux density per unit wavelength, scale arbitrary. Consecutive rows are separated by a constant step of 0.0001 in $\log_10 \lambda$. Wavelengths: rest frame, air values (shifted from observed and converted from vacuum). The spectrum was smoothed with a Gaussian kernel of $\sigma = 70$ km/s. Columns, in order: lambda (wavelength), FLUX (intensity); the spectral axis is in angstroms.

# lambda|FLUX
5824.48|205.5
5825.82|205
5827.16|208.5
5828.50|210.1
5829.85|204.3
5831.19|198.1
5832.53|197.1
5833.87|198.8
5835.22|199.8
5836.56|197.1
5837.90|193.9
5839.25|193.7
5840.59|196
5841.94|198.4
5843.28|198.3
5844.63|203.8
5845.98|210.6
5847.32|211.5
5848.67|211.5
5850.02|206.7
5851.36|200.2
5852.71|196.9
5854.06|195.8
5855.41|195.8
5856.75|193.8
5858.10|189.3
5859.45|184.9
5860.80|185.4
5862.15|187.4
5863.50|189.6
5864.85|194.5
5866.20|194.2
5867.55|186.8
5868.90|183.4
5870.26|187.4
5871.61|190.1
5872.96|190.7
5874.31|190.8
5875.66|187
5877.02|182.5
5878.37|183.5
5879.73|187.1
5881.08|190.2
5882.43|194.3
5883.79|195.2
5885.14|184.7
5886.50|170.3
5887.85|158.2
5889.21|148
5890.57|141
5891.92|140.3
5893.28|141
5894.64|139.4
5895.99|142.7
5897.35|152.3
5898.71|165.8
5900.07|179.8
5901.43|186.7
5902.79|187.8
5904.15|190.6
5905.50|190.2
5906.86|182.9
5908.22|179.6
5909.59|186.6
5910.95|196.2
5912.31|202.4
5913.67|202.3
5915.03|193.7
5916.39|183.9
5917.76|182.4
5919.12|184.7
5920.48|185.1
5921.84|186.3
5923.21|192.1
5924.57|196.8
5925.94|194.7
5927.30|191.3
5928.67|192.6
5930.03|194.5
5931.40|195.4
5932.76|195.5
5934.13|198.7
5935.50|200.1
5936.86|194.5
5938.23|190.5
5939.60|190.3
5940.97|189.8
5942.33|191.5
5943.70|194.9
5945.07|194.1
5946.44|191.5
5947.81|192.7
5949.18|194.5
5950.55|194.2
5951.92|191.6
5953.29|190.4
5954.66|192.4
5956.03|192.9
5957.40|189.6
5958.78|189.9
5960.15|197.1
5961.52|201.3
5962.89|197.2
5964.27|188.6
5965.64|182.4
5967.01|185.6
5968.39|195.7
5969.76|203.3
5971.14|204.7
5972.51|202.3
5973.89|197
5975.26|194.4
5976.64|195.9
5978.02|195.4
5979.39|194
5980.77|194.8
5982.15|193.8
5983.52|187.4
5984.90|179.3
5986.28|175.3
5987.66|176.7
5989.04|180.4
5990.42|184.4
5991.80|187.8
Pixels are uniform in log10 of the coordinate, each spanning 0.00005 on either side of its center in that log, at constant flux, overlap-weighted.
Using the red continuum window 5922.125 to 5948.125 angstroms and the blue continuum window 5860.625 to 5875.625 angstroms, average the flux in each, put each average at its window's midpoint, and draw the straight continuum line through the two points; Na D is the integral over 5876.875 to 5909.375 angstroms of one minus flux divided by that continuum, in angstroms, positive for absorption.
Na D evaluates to 3.3 angstroms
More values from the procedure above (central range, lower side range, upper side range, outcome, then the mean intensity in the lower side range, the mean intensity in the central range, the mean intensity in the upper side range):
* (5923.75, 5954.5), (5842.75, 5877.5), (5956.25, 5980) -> 0.2 angstroms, 194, 194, 195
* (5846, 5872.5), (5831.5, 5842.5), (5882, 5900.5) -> -1.8 angstroms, 197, 194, 160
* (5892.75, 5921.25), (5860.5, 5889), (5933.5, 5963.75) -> 1.5 angstroms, 186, 179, 194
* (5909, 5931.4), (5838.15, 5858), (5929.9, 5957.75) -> 0.4 angstroms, 200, 192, 193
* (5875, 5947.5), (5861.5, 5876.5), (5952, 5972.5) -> 3.2 angstroms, 189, 183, 194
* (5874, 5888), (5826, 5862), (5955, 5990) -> 0.9 angstroms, 199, 185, 192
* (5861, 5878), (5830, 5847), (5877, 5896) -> -1.0 angstroms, 199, 189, 167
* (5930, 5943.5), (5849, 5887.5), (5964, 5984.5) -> -0.1 angstroms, 190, 194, 194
